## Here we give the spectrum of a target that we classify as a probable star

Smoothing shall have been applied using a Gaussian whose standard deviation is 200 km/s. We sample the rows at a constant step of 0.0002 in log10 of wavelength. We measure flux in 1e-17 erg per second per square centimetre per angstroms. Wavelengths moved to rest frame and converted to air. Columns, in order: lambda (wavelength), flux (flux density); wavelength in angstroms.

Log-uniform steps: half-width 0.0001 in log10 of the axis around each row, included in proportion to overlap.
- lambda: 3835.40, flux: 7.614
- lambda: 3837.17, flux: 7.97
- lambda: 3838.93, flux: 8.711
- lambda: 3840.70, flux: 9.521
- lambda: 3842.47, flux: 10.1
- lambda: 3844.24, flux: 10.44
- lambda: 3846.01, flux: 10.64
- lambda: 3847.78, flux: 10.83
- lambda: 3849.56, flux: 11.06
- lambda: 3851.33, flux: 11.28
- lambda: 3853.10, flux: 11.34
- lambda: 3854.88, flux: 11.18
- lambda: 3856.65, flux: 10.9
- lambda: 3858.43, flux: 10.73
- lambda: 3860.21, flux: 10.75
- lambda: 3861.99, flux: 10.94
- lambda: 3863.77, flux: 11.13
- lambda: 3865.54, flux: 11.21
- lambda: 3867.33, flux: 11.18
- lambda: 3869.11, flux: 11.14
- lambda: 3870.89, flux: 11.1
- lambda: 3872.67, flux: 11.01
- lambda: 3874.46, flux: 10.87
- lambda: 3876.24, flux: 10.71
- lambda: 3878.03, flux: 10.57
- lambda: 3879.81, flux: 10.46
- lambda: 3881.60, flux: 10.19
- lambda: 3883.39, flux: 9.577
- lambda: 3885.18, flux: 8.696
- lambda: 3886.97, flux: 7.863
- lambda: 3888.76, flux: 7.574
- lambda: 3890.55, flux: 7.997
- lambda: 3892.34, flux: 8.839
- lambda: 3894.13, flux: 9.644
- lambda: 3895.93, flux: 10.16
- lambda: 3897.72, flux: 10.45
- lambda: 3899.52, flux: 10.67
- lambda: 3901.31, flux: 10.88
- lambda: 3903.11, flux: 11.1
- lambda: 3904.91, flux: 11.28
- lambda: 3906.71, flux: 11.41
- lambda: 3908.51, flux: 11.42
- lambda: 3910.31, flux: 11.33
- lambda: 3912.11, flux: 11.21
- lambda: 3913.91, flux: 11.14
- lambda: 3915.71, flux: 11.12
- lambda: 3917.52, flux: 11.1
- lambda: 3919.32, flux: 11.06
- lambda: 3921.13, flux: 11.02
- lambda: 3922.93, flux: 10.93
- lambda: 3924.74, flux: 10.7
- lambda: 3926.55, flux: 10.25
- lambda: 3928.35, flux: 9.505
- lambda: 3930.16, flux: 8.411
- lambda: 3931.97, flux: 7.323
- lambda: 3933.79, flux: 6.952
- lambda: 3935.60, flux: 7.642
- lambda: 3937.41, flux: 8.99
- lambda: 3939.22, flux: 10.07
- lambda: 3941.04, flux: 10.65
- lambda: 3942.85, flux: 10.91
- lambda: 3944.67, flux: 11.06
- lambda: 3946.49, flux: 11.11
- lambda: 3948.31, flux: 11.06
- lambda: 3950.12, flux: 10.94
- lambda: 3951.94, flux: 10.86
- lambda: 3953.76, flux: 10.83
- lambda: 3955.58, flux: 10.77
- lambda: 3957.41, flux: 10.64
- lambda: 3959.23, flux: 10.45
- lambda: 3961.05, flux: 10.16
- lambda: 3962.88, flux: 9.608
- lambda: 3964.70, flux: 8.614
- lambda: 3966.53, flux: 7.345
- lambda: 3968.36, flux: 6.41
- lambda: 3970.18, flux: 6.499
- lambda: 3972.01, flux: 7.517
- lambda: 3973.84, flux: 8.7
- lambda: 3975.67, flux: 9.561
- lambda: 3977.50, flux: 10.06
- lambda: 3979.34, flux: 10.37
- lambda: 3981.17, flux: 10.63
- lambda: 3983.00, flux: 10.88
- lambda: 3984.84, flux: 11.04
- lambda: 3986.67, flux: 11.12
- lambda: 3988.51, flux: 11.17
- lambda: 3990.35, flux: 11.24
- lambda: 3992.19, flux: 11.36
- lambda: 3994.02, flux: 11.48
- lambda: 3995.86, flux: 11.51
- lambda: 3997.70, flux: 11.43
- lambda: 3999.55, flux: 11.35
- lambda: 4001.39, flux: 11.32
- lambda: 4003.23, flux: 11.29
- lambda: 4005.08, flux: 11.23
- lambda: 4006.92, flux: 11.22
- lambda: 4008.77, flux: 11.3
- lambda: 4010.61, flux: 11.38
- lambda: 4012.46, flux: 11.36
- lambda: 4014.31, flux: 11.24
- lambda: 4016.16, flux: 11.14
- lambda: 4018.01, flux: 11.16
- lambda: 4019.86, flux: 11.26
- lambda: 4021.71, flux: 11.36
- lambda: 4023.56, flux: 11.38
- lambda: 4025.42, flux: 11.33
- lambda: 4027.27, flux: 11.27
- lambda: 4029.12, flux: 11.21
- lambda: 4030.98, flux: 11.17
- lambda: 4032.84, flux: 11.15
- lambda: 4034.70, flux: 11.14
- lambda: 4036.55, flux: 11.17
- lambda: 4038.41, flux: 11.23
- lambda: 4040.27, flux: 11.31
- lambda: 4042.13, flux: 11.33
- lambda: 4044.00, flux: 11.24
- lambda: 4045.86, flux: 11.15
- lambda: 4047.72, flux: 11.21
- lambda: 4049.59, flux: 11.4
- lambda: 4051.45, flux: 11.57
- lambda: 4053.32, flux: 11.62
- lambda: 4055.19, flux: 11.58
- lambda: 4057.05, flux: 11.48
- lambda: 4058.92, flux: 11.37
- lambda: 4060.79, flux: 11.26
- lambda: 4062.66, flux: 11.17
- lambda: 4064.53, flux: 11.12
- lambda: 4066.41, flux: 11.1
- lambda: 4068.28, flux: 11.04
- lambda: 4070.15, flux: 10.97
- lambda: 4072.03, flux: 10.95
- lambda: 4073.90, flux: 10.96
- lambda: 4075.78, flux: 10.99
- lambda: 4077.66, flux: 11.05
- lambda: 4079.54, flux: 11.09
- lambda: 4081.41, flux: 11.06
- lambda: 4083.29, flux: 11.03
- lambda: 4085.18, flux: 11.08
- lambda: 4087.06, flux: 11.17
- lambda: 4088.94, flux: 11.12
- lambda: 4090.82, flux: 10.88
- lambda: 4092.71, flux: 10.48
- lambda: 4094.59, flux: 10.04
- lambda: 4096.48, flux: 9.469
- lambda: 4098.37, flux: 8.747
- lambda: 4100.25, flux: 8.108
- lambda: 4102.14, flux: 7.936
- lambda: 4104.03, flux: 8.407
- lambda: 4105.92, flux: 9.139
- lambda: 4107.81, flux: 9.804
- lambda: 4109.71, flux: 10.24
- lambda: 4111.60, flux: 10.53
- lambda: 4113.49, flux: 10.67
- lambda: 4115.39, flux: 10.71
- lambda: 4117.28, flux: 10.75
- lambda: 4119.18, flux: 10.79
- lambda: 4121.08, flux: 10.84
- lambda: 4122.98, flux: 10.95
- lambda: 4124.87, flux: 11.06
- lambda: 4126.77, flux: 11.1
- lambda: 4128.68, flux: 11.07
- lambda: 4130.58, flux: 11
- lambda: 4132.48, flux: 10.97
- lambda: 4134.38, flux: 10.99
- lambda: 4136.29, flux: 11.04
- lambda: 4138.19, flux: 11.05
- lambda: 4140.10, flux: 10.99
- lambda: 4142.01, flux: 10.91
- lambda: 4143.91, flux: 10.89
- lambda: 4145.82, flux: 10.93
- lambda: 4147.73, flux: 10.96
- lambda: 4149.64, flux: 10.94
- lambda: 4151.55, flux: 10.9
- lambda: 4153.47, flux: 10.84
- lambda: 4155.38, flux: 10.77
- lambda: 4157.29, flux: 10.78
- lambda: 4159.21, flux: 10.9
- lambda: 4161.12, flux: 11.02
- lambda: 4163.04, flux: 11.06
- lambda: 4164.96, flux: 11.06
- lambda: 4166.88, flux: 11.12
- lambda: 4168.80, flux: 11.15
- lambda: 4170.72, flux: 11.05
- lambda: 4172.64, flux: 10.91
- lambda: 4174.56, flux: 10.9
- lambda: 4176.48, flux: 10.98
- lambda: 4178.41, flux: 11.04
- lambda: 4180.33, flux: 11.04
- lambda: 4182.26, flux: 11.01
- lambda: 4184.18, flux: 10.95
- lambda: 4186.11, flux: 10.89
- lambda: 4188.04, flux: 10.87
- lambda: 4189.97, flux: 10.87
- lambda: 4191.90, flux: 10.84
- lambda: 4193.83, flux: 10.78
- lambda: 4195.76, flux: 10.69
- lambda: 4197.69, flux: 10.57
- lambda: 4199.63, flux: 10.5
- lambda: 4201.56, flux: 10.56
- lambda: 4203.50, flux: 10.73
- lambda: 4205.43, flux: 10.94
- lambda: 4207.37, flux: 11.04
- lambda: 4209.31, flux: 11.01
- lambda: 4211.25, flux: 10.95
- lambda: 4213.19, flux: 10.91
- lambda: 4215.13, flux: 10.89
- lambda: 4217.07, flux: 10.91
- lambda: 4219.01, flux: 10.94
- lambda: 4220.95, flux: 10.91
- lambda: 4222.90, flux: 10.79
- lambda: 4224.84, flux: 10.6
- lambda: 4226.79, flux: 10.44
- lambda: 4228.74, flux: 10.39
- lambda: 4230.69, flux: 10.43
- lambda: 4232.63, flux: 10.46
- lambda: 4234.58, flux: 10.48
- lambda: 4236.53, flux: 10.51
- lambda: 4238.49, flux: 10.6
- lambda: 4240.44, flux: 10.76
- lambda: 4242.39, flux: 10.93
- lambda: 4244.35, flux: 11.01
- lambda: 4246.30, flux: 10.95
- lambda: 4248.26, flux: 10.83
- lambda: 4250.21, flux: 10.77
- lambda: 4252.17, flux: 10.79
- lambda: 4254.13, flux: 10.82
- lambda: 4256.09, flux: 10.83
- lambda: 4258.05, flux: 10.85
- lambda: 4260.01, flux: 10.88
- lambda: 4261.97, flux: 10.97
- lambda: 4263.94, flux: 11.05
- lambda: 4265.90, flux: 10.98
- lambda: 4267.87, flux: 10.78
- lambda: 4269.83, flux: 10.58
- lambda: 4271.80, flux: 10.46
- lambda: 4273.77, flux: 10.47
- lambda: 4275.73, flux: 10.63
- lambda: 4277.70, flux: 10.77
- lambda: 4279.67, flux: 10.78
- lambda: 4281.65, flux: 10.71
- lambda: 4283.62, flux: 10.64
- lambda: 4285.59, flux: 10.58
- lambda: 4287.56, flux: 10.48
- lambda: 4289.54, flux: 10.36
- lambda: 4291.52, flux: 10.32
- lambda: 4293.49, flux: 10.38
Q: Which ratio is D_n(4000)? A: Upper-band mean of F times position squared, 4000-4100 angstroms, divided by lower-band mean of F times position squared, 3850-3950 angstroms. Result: 1.16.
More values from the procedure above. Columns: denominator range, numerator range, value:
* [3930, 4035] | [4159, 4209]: 1.16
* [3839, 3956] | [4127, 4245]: 1.21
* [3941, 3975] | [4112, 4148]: 1.23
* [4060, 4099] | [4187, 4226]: 1.06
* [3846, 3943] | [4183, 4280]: 1.23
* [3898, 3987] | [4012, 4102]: 1.16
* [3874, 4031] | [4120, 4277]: 1.19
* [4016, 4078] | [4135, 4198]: 1.03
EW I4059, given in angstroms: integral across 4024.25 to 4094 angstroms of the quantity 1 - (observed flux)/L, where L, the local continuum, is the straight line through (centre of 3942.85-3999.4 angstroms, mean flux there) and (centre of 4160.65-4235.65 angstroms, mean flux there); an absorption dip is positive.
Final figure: -4.9 angstroms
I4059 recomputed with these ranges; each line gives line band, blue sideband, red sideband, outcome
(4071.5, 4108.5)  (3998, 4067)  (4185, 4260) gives 3.2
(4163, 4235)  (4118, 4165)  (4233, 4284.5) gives 0.2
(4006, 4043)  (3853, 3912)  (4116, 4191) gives -1.9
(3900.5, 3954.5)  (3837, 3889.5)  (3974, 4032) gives 1.5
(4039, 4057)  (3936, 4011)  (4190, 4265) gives -1.6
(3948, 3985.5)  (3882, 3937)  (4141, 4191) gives 1.9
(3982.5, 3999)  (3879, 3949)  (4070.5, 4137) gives -1.7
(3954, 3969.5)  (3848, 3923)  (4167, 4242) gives 2.0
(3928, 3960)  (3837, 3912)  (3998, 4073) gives 2.6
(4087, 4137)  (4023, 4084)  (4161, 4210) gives 3.6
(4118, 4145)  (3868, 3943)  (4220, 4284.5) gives -1.2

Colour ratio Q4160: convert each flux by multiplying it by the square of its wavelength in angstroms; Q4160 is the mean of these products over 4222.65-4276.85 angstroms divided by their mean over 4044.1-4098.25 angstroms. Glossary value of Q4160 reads 1.06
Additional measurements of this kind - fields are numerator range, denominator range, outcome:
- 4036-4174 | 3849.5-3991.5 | 1.16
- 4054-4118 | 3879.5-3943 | 1.15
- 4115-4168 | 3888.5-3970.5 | 1.22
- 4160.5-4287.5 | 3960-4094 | 1.10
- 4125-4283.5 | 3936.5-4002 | 1.19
